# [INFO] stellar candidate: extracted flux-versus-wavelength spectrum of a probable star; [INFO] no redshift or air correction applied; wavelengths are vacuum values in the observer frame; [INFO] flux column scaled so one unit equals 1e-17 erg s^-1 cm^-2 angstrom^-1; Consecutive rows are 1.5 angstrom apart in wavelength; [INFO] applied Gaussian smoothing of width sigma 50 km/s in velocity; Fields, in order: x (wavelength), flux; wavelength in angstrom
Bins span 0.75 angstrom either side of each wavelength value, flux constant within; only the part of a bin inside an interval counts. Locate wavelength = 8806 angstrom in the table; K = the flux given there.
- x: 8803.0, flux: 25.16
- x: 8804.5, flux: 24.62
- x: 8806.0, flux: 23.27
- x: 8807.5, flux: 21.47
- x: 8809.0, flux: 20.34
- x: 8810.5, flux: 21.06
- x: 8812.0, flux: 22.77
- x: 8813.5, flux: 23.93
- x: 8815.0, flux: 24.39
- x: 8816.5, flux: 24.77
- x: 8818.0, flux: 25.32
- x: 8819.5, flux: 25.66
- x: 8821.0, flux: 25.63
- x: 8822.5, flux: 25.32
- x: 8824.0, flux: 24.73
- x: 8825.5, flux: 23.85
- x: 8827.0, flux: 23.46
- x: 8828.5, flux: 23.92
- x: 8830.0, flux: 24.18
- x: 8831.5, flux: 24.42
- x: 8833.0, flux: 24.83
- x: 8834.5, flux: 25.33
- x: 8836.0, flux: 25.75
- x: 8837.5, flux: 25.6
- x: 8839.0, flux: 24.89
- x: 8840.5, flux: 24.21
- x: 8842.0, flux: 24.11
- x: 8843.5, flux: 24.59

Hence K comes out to 23.27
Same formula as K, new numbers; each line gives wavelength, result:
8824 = 24.73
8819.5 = 25.66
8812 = 22.77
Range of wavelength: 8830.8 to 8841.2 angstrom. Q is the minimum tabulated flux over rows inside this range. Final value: 24.21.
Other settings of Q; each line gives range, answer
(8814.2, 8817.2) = 24.39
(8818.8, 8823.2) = 25.32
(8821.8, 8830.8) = 23.46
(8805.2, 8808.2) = 21.47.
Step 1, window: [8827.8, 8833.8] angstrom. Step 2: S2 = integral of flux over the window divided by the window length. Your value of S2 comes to 24.3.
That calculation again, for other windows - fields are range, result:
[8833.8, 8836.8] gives 25.5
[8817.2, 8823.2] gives 25.5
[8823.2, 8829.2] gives 24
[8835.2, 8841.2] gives 25.1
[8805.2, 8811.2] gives 21.6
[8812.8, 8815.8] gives 24.2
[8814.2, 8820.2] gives 25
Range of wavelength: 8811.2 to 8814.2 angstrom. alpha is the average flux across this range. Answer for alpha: 23.3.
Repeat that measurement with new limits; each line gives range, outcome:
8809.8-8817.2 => 23.4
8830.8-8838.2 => 25.2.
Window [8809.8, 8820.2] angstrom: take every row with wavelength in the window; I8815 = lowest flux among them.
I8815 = 21.06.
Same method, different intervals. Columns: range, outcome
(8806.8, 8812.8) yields 20.34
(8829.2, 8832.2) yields 24.18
